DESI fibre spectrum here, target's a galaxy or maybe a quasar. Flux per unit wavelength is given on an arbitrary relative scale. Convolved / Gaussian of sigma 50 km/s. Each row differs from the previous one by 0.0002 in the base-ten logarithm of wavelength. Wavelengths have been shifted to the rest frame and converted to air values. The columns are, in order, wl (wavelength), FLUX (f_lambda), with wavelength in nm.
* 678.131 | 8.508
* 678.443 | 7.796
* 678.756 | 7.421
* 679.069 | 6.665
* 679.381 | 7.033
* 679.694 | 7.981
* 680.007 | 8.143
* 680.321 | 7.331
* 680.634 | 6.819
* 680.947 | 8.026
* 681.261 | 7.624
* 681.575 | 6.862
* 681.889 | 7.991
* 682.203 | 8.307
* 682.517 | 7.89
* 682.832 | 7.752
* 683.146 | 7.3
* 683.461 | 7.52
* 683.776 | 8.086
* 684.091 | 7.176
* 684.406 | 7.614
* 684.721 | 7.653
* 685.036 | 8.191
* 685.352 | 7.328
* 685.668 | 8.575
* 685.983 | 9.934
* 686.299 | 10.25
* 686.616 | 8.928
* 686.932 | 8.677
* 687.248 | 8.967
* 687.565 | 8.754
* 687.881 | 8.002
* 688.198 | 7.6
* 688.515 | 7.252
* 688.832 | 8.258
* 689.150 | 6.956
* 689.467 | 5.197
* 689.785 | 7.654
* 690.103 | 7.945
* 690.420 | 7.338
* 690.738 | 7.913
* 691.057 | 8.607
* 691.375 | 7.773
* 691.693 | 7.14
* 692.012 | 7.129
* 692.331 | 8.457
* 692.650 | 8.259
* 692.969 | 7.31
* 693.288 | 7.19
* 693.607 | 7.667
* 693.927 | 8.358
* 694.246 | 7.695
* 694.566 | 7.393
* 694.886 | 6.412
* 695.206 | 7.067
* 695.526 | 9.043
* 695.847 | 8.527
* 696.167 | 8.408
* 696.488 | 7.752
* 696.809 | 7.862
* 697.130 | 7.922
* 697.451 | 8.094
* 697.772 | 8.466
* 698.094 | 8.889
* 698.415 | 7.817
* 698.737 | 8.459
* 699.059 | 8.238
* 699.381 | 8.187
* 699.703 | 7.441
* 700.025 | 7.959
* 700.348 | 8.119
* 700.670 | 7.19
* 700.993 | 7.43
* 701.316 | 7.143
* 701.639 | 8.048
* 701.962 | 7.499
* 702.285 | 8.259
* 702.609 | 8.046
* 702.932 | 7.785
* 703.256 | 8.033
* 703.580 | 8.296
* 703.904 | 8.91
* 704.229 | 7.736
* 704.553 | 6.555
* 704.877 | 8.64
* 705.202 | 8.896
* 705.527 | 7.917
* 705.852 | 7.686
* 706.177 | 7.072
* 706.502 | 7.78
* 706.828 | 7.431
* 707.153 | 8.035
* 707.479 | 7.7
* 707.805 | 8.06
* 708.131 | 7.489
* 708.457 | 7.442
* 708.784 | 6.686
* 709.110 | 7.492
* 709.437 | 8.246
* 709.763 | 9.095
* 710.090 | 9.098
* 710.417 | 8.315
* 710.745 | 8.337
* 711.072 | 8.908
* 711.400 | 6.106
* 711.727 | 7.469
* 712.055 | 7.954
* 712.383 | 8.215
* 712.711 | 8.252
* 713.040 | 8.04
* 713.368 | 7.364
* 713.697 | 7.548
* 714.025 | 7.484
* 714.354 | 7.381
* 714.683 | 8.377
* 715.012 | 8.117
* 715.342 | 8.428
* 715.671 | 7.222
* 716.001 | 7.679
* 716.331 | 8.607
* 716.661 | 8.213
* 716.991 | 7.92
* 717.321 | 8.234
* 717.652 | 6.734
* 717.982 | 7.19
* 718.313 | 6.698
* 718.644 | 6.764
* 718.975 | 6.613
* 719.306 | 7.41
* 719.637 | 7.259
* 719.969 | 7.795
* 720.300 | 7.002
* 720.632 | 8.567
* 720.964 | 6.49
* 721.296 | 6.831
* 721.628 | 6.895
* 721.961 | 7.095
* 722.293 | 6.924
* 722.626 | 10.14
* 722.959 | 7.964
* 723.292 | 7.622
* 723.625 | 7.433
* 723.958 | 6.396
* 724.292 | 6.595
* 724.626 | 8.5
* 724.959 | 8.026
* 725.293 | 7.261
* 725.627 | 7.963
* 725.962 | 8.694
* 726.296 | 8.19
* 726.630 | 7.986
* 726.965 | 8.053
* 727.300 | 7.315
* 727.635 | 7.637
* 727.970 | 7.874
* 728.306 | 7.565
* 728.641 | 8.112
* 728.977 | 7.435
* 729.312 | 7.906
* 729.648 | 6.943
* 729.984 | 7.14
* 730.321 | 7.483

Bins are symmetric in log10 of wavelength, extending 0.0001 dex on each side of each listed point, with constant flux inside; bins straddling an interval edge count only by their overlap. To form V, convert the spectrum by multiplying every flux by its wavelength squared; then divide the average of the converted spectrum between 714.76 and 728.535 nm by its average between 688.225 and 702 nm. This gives 1.06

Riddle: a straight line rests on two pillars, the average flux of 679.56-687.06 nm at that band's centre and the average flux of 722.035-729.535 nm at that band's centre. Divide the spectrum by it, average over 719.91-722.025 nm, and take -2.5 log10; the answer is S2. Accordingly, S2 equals 0.09 mag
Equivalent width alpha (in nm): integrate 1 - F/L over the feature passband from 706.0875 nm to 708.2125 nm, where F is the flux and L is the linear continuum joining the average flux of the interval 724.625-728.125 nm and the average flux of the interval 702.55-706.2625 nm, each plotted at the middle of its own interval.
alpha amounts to 0.08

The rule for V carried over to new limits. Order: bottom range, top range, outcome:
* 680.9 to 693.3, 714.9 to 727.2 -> 1.06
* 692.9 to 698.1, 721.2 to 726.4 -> 1.06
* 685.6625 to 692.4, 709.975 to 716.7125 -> 1.06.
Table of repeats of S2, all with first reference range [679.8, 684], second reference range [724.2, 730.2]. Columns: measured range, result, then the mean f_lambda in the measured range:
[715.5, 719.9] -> 0.04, 7.44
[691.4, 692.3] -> 0.04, 7.42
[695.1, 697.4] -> -0.06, 8.11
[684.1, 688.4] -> -0.10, 8.44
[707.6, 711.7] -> -0.03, 7.92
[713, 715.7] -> -0.01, 7.79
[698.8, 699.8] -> -0.05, 8.04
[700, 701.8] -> 0.01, 7.62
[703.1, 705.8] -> -0.06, 8.1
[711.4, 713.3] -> -0.01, 7.79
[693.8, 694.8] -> 0.00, 7.7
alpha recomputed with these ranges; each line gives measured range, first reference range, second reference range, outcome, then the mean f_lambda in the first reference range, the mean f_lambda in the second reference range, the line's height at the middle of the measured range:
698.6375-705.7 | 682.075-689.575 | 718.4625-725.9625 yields -0.154 nm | 8.02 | 7.46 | 7.77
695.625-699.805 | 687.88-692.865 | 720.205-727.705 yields -0.326 nm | 7.58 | 7.64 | 7.59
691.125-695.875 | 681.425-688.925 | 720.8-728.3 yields 0.194 nm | 8.12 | 7.63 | 8.02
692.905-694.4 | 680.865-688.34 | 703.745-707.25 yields 0.066 nm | 8.13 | 7.87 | 8.02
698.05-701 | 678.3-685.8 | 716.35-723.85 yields -0.162 nm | 7.62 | 7.46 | 7.55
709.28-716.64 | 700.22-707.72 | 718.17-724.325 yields -0.440 nm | 7.84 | 7.31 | 7.56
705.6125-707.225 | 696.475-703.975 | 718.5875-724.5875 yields 0.044 nm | 7.99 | 7.36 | 7.8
